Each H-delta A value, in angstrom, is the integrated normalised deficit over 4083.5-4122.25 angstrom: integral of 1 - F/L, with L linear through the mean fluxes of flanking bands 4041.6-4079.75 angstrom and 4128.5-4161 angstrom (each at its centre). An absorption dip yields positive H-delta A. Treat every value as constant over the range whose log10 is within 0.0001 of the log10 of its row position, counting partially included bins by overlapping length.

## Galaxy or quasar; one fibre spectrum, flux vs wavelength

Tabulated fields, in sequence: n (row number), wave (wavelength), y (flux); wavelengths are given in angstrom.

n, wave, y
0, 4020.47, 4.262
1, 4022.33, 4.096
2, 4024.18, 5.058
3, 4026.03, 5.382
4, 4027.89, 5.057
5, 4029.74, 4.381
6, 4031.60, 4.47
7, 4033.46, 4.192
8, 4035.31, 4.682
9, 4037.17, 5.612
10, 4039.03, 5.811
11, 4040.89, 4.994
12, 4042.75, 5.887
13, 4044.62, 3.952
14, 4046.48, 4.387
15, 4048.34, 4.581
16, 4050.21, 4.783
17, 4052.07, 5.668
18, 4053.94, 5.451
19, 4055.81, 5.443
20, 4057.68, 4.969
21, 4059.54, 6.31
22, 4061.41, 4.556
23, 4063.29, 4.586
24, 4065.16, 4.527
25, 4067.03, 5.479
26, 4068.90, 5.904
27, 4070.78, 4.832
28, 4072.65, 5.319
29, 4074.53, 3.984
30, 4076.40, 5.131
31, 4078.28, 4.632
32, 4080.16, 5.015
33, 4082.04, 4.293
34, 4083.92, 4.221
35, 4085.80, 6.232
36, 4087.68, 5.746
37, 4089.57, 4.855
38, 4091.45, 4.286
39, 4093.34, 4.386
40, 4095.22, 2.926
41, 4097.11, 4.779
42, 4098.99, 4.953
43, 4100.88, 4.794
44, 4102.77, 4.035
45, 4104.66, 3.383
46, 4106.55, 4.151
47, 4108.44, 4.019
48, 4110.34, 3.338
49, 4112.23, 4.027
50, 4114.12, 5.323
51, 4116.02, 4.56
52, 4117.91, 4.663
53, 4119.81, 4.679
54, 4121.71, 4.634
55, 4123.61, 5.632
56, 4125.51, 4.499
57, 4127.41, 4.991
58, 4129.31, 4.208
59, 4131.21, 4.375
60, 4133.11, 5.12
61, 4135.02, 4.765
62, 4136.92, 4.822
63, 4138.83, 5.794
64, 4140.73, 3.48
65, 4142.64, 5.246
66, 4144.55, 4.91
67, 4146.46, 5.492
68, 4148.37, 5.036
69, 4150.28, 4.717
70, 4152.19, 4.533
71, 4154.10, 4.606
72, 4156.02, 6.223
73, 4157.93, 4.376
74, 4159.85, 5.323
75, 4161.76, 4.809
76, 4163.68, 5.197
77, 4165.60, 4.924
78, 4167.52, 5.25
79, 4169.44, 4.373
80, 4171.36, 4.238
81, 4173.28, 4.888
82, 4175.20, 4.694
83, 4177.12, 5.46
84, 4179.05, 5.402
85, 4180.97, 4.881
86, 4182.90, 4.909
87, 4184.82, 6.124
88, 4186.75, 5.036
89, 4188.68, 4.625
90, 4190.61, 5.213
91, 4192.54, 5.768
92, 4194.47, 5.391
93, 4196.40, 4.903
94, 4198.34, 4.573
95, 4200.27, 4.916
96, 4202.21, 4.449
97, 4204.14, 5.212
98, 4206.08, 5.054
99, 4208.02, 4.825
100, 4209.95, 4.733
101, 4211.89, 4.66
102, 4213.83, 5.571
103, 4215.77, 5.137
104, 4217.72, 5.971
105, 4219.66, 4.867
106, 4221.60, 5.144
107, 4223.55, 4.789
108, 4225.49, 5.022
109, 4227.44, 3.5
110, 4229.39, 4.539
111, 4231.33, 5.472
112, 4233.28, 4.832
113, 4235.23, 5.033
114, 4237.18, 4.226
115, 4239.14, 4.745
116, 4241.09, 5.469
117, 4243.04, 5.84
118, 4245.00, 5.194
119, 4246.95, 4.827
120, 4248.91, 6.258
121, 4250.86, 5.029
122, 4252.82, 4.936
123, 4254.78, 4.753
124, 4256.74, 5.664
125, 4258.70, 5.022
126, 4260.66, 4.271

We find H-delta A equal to 3.73 angstrom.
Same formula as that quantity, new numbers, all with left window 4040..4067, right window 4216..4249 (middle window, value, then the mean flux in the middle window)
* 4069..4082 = 0.4 angstrom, 4.85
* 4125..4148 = 0.9 angstrom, 4.82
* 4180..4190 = -0.2 angstrom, 5.12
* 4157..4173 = 0.6 angstrom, 4.81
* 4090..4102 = 1.6 angstrom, 4.37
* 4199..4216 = 0.3 angstrom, 4.94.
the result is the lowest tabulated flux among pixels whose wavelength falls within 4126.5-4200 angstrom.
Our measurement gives 3.48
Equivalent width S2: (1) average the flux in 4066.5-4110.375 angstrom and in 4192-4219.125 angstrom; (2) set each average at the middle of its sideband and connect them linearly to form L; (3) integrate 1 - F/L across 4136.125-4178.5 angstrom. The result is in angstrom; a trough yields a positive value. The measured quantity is -0.4 angstrom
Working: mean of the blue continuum 4.63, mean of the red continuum 5.07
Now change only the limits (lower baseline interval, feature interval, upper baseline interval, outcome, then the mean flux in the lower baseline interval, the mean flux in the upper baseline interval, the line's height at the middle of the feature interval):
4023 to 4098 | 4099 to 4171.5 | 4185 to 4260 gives 3.9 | 4.92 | 5.04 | 4.97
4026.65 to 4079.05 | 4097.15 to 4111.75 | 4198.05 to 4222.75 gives 2.5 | 4.99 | 5.02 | 5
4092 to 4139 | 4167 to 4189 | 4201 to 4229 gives -1.1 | 4.49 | 4.91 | 4.76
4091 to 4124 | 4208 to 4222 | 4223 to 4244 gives -1.0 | 4.34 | 4.86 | 4.79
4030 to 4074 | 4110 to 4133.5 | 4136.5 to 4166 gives 1.7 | 5.04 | 4.97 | 4.99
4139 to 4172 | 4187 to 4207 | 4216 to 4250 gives -0.1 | 4.89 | 5.05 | 4.98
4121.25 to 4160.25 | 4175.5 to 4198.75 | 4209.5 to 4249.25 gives -1.1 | 4.89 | 5.02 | 4.96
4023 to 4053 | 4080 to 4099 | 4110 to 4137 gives 0.4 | 4.93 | 4.67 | 4.77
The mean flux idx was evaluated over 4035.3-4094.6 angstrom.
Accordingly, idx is 5.01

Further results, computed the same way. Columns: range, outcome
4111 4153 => 4.79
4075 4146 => 4.62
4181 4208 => 5.07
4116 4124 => 4.81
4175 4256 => 5.05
